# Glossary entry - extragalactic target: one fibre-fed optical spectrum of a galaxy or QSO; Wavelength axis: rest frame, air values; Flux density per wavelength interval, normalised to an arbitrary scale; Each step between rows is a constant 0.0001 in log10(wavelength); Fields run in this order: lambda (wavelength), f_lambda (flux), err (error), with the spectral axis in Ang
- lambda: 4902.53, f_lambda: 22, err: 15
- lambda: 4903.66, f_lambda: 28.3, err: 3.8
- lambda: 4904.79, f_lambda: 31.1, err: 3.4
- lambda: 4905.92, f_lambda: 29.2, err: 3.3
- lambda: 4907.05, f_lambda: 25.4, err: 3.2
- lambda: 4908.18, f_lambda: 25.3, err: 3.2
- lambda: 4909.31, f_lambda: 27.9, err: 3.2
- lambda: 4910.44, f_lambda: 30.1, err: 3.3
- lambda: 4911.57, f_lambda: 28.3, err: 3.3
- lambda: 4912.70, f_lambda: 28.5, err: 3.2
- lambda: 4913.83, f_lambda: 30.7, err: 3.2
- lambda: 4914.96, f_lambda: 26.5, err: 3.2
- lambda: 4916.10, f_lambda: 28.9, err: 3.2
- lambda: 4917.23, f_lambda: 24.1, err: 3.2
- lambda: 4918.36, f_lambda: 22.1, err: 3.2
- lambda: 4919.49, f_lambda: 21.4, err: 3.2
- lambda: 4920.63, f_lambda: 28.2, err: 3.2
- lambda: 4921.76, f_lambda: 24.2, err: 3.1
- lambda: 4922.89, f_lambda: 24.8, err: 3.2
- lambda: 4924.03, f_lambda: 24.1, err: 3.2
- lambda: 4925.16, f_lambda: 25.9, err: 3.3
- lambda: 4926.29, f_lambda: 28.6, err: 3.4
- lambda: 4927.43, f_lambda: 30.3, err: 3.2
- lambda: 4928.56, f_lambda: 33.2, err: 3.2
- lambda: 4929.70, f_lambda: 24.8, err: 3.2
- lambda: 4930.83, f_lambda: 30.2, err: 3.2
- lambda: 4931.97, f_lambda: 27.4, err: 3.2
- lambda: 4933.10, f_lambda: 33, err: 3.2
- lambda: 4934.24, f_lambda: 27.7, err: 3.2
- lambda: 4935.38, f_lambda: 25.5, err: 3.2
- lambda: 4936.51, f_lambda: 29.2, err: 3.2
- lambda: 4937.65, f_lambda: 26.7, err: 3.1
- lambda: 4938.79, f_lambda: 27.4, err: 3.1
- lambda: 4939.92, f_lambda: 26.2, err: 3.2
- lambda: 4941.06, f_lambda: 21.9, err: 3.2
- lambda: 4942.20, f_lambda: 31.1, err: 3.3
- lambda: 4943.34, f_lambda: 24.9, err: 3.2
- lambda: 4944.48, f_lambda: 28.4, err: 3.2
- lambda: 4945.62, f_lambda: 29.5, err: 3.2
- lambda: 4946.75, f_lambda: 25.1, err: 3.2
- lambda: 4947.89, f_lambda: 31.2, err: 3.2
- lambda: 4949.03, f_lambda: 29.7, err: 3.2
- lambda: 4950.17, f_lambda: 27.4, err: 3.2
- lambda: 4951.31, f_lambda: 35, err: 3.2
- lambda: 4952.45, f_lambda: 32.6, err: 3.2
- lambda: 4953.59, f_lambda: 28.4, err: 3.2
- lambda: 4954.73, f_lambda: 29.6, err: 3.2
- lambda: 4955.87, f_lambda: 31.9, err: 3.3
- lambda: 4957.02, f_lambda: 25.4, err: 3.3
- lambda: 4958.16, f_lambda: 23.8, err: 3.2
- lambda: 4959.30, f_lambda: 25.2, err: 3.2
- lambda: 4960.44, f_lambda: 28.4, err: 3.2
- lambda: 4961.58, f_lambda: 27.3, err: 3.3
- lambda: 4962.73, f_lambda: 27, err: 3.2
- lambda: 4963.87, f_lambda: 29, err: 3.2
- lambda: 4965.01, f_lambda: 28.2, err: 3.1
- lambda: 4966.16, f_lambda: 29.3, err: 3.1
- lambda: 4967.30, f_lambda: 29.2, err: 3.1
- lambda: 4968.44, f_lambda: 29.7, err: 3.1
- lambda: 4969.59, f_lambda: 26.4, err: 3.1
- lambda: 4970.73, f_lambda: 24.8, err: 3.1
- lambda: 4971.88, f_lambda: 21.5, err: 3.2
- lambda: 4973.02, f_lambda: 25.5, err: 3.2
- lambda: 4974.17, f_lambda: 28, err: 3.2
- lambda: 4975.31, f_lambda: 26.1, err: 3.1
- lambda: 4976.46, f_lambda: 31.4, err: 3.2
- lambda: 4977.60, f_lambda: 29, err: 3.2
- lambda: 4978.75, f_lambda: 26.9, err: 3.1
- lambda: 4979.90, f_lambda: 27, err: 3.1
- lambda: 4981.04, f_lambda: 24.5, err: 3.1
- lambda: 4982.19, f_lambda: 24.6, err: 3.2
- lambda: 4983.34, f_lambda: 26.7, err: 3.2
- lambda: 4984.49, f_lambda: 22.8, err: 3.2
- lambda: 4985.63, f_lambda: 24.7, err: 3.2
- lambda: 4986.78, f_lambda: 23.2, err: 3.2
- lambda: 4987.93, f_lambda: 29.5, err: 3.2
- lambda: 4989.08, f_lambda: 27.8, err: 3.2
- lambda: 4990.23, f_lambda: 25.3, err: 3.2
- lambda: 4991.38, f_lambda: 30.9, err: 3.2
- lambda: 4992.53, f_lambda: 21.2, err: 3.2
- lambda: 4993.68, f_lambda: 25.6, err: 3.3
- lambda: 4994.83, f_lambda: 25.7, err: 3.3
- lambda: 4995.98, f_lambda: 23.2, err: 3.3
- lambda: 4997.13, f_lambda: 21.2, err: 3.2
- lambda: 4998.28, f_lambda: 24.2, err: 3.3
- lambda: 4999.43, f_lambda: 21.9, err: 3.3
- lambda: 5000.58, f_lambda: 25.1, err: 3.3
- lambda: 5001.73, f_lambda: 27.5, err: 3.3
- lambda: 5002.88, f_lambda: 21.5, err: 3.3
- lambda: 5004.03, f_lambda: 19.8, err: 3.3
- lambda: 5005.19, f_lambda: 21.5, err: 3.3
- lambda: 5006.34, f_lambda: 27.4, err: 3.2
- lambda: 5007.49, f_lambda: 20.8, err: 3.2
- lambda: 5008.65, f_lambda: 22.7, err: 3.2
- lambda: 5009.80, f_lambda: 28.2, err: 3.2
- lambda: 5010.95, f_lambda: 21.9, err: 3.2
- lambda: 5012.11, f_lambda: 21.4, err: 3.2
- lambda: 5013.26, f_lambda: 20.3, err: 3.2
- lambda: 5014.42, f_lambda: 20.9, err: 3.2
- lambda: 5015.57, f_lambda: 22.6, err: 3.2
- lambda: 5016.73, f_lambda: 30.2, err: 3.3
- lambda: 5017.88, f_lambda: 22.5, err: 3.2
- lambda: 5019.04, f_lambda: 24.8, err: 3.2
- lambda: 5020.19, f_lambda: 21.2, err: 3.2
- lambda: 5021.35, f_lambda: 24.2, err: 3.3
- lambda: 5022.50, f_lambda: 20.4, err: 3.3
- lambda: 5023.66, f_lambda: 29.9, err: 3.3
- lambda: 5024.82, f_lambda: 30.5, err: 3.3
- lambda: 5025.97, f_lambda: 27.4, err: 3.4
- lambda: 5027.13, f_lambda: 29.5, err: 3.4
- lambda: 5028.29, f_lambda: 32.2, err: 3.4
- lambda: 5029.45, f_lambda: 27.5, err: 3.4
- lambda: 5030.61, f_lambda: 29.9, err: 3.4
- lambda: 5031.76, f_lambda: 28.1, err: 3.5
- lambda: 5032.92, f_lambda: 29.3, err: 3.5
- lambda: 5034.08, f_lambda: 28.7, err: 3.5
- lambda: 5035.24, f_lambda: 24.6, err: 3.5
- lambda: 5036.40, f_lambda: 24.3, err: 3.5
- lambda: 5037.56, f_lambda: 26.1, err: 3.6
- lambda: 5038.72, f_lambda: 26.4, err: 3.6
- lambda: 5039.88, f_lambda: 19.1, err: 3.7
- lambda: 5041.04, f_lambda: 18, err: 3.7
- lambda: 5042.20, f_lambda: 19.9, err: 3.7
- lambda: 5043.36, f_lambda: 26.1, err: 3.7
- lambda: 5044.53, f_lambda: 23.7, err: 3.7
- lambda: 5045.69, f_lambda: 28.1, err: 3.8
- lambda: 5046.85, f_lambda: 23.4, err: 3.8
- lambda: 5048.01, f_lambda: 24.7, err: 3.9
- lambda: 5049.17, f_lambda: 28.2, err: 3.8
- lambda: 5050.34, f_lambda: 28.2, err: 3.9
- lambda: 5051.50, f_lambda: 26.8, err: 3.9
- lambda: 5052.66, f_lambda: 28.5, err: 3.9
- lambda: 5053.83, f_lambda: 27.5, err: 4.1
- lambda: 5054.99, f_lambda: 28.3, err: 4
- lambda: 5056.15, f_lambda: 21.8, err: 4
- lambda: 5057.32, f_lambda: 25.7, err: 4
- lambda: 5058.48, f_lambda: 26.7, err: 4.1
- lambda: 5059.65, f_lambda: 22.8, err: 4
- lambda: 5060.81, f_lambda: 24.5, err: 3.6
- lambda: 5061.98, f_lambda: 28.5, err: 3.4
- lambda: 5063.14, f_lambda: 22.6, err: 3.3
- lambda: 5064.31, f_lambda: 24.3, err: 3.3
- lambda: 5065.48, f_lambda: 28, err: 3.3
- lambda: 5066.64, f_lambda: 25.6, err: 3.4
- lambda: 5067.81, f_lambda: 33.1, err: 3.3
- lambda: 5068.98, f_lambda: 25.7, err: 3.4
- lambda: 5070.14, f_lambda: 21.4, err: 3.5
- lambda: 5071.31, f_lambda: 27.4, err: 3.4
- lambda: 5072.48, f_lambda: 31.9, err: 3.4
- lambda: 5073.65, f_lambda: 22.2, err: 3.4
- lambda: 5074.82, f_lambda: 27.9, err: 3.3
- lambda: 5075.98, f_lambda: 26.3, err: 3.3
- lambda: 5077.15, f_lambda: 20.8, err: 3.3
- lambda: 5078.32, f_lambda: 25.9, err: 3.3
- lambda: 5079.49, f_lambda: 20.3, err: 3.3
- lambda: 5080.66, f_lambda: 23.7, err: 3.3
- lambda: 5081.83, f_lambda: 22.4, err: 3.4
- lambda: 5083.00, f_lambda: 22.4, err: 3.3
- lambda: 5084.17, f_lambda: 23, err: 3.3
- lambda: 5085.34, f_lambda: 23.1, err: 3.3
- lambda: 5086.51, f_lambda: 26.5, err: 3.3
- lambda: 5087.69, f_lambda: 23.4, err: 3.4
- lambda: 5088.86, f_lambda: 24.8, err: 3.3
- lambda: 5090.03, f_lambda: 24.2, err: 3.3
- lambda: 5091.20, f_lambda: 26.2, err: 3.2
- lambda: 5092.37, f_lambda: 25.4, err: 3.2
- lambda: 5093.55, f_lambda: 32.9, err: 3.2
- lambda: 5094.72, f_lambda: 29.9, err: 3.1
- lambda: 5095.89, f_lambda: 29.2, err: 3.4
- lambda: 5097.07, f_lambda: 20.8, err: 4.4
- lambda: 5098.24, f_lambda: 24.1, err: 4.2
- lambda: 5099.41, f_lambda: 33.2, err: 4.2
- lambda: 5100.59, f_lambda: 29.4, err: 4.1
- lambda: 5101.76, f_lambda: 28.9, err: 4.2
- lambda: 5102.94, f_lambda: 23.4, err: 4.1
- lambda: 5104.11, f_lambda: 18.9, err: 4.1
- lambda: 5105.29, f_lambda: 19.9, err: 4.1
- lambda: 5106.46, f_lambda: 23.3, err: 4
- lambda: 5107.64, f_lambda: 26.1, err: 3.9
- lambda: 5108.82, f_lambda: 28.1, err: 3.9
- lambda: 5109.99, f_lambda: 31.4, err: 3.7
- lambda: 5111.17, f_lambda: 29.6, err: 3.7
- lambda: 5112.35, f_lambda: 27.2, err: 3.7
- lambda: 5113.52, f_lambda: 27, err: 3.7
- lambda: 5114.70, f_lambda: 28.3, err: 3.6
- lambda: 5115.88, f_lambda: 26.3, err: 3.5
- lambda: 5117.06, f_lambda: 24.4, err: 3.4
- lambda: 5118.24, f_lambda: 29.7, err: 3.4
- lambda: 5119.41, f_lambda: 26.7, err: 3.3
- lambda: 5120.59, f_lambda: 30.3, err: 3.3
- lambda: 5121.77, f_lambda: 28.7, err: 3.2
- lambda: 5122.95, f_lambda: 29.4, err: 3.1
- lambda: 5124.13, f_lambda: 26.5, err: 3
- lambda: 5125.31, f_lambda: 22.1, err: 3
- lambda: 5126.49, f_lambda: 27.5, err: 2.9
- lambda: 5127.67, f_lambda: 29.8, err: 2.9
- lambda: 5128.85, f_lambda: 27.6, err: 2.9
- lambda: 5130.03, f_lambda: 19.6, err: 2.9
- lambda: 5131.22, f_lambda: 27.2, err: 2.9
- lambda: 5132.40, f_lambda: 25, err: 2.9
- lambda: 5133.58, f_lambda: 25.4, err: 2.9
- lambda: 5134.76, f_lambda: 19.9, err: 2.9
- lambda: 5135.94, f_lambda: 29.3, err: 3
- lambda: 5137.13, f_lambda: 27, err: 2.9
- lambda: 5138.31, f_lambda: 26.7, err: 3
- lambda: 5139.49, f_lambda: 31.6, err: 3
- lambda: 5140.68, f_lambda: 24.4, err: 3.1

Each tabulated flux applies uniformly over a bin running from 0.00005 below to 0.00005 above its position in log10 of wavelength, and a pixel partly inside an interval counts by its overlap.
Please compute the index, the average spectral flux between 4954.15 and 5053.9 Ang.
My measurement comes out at 25.7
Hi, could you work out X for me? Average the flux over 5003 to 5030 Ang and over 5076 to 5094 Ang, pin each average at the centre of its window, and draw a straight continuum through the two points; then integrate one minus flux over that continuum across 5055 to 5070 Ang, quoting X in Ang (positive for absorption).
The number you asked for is -0.81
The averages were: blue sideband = 24.6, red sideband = 24.3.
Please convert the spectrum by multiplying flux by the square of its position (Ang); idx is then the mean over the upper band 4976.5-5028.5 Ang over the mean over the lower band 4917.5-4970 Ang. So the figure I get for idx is 0.9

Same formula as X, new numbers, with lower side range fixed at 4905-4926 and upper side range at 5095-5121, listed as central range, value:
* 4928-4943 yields -0.80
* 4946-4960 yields -1.17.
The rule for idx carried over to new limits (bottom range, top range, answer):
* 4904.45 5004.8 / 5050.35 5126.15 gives 1.02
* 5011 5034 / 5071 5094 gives 0.99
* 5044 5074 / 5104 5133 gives 1.04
